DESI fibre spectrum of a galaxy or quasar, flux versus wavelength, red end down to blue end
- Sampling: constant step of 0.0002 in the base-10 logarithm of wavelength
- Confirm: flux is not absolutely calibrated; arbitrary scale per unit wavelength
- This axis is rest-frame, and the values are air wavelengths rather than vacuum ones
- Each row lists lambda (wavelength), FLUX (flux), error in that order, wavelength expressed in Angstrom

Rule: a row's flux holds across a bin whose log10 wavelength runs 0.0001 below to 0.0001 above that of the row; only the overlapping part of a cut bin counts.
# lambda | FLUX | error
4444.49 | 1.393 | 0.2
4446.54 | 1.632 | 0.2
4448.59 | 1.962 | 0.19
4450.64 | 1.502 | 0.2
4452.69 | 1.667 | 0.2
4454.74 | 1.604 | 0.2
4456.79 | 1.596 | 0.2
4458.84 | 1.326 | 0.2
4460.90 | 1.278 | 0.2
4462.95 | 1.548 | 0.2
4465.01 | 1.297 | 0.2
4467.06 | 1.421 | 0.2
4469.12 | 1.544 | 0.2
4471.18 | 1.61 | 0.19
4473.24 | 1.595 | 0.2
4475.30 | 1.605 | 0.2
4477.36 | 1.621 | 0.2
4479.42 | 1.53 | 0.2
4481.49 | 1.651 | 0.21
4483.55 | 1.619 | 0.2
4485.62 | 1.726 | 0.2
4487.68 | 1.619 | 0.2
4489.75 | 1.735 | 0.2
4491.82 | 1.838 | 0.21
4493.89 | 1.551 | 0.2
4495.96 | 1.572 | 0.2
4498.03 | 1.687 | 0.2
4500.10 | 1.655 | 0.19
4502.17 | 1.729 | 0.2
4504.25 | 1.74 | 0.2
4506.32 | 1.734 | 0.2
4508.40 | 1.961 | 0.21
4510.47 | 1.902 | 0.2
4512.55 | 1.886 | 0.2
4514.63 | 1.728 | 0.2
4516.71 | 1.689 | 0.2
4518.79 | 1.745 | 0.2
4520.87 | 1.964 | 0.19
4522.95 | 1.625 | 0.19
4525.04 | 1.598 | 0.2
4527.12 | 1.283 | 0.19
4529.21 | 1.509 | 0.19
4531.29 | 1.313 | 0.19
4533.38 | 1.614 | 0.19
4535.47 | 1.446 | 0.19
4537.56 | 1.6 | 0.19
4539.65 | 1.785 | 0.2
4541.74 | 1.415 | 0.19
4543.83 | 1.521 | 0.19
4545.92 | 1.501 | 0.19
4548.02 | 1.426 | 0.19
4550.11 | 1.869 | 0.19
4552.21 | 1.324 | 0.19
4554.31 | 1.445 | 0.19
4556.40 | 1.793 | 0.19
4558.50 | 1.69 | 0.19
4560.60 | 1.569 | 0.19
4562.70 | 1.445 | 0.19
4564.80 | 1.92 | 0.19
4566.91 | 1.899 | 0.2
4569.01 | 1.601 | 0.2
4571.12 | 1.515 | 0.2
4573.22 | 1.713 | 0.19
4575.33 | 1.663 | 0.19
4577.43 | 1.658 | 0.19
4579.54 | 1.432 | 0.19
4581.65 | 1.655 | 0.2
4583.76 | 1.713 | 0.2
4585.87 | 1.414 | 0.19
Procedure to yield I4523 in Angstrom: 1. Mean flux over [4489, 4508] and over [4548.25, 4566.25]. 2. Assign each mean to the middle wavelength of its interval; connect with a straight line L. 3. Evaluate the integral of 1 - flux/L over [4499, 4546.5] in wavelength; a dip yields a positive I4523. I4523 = 0.61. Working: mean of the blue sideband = 1.7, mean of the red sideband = 1.63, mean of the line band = 1.65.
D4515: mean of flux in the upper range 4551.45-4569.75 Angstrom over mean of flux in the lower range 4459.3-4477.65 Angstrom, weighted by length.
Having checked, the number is 1.1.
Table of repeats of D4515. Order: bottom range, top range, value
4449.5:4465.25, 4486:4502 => 1.12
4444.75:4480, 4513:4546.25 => 1.03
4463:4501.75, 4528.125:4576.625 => 0.99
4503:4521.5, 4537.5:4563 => 0.87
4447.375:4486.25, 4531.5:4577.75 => 1.03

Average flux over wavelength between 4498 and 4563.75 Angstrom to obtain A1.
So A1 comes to 1.63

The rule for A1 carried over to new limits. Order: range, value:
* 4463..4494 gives 1.6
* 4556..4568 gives 1.71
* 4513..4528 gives 1.67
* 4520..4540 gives 1.56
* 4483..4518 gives 1.73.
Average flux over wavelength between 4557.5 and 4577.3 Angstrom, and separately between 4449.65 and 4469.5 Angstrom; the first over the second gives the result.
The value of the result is 1.1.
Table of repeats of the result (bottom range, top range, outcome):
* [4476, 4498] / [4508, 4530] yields 1.04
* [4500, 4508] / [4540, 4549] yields 0.86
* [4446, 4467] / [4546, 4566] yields 1.05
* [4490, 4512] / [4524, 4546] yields 0.87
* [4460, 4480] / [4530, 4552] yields 1.02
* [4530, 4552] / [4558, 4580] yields 1.07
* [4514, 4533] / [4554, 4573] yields 1.04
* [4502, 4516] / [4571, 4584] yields 0.90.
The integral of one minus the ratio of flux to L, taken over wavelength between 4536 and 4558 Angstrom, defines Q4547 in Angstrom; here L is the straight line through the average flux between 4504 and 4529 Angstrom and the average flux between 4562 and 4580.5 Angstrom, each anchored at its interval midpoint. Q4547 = 1.6 Angstrom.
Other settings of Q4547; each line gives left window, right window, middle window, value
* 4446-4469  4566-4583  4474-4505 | -1.9 Angstrom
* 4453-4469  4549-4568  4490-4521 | -4.1 Angstrom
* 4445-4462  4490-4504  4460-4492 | 1.1 Angstrom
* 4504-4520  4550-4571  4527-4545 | 2.2 Angstrom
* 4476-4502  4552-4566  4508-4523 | -1.6 Angstrom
